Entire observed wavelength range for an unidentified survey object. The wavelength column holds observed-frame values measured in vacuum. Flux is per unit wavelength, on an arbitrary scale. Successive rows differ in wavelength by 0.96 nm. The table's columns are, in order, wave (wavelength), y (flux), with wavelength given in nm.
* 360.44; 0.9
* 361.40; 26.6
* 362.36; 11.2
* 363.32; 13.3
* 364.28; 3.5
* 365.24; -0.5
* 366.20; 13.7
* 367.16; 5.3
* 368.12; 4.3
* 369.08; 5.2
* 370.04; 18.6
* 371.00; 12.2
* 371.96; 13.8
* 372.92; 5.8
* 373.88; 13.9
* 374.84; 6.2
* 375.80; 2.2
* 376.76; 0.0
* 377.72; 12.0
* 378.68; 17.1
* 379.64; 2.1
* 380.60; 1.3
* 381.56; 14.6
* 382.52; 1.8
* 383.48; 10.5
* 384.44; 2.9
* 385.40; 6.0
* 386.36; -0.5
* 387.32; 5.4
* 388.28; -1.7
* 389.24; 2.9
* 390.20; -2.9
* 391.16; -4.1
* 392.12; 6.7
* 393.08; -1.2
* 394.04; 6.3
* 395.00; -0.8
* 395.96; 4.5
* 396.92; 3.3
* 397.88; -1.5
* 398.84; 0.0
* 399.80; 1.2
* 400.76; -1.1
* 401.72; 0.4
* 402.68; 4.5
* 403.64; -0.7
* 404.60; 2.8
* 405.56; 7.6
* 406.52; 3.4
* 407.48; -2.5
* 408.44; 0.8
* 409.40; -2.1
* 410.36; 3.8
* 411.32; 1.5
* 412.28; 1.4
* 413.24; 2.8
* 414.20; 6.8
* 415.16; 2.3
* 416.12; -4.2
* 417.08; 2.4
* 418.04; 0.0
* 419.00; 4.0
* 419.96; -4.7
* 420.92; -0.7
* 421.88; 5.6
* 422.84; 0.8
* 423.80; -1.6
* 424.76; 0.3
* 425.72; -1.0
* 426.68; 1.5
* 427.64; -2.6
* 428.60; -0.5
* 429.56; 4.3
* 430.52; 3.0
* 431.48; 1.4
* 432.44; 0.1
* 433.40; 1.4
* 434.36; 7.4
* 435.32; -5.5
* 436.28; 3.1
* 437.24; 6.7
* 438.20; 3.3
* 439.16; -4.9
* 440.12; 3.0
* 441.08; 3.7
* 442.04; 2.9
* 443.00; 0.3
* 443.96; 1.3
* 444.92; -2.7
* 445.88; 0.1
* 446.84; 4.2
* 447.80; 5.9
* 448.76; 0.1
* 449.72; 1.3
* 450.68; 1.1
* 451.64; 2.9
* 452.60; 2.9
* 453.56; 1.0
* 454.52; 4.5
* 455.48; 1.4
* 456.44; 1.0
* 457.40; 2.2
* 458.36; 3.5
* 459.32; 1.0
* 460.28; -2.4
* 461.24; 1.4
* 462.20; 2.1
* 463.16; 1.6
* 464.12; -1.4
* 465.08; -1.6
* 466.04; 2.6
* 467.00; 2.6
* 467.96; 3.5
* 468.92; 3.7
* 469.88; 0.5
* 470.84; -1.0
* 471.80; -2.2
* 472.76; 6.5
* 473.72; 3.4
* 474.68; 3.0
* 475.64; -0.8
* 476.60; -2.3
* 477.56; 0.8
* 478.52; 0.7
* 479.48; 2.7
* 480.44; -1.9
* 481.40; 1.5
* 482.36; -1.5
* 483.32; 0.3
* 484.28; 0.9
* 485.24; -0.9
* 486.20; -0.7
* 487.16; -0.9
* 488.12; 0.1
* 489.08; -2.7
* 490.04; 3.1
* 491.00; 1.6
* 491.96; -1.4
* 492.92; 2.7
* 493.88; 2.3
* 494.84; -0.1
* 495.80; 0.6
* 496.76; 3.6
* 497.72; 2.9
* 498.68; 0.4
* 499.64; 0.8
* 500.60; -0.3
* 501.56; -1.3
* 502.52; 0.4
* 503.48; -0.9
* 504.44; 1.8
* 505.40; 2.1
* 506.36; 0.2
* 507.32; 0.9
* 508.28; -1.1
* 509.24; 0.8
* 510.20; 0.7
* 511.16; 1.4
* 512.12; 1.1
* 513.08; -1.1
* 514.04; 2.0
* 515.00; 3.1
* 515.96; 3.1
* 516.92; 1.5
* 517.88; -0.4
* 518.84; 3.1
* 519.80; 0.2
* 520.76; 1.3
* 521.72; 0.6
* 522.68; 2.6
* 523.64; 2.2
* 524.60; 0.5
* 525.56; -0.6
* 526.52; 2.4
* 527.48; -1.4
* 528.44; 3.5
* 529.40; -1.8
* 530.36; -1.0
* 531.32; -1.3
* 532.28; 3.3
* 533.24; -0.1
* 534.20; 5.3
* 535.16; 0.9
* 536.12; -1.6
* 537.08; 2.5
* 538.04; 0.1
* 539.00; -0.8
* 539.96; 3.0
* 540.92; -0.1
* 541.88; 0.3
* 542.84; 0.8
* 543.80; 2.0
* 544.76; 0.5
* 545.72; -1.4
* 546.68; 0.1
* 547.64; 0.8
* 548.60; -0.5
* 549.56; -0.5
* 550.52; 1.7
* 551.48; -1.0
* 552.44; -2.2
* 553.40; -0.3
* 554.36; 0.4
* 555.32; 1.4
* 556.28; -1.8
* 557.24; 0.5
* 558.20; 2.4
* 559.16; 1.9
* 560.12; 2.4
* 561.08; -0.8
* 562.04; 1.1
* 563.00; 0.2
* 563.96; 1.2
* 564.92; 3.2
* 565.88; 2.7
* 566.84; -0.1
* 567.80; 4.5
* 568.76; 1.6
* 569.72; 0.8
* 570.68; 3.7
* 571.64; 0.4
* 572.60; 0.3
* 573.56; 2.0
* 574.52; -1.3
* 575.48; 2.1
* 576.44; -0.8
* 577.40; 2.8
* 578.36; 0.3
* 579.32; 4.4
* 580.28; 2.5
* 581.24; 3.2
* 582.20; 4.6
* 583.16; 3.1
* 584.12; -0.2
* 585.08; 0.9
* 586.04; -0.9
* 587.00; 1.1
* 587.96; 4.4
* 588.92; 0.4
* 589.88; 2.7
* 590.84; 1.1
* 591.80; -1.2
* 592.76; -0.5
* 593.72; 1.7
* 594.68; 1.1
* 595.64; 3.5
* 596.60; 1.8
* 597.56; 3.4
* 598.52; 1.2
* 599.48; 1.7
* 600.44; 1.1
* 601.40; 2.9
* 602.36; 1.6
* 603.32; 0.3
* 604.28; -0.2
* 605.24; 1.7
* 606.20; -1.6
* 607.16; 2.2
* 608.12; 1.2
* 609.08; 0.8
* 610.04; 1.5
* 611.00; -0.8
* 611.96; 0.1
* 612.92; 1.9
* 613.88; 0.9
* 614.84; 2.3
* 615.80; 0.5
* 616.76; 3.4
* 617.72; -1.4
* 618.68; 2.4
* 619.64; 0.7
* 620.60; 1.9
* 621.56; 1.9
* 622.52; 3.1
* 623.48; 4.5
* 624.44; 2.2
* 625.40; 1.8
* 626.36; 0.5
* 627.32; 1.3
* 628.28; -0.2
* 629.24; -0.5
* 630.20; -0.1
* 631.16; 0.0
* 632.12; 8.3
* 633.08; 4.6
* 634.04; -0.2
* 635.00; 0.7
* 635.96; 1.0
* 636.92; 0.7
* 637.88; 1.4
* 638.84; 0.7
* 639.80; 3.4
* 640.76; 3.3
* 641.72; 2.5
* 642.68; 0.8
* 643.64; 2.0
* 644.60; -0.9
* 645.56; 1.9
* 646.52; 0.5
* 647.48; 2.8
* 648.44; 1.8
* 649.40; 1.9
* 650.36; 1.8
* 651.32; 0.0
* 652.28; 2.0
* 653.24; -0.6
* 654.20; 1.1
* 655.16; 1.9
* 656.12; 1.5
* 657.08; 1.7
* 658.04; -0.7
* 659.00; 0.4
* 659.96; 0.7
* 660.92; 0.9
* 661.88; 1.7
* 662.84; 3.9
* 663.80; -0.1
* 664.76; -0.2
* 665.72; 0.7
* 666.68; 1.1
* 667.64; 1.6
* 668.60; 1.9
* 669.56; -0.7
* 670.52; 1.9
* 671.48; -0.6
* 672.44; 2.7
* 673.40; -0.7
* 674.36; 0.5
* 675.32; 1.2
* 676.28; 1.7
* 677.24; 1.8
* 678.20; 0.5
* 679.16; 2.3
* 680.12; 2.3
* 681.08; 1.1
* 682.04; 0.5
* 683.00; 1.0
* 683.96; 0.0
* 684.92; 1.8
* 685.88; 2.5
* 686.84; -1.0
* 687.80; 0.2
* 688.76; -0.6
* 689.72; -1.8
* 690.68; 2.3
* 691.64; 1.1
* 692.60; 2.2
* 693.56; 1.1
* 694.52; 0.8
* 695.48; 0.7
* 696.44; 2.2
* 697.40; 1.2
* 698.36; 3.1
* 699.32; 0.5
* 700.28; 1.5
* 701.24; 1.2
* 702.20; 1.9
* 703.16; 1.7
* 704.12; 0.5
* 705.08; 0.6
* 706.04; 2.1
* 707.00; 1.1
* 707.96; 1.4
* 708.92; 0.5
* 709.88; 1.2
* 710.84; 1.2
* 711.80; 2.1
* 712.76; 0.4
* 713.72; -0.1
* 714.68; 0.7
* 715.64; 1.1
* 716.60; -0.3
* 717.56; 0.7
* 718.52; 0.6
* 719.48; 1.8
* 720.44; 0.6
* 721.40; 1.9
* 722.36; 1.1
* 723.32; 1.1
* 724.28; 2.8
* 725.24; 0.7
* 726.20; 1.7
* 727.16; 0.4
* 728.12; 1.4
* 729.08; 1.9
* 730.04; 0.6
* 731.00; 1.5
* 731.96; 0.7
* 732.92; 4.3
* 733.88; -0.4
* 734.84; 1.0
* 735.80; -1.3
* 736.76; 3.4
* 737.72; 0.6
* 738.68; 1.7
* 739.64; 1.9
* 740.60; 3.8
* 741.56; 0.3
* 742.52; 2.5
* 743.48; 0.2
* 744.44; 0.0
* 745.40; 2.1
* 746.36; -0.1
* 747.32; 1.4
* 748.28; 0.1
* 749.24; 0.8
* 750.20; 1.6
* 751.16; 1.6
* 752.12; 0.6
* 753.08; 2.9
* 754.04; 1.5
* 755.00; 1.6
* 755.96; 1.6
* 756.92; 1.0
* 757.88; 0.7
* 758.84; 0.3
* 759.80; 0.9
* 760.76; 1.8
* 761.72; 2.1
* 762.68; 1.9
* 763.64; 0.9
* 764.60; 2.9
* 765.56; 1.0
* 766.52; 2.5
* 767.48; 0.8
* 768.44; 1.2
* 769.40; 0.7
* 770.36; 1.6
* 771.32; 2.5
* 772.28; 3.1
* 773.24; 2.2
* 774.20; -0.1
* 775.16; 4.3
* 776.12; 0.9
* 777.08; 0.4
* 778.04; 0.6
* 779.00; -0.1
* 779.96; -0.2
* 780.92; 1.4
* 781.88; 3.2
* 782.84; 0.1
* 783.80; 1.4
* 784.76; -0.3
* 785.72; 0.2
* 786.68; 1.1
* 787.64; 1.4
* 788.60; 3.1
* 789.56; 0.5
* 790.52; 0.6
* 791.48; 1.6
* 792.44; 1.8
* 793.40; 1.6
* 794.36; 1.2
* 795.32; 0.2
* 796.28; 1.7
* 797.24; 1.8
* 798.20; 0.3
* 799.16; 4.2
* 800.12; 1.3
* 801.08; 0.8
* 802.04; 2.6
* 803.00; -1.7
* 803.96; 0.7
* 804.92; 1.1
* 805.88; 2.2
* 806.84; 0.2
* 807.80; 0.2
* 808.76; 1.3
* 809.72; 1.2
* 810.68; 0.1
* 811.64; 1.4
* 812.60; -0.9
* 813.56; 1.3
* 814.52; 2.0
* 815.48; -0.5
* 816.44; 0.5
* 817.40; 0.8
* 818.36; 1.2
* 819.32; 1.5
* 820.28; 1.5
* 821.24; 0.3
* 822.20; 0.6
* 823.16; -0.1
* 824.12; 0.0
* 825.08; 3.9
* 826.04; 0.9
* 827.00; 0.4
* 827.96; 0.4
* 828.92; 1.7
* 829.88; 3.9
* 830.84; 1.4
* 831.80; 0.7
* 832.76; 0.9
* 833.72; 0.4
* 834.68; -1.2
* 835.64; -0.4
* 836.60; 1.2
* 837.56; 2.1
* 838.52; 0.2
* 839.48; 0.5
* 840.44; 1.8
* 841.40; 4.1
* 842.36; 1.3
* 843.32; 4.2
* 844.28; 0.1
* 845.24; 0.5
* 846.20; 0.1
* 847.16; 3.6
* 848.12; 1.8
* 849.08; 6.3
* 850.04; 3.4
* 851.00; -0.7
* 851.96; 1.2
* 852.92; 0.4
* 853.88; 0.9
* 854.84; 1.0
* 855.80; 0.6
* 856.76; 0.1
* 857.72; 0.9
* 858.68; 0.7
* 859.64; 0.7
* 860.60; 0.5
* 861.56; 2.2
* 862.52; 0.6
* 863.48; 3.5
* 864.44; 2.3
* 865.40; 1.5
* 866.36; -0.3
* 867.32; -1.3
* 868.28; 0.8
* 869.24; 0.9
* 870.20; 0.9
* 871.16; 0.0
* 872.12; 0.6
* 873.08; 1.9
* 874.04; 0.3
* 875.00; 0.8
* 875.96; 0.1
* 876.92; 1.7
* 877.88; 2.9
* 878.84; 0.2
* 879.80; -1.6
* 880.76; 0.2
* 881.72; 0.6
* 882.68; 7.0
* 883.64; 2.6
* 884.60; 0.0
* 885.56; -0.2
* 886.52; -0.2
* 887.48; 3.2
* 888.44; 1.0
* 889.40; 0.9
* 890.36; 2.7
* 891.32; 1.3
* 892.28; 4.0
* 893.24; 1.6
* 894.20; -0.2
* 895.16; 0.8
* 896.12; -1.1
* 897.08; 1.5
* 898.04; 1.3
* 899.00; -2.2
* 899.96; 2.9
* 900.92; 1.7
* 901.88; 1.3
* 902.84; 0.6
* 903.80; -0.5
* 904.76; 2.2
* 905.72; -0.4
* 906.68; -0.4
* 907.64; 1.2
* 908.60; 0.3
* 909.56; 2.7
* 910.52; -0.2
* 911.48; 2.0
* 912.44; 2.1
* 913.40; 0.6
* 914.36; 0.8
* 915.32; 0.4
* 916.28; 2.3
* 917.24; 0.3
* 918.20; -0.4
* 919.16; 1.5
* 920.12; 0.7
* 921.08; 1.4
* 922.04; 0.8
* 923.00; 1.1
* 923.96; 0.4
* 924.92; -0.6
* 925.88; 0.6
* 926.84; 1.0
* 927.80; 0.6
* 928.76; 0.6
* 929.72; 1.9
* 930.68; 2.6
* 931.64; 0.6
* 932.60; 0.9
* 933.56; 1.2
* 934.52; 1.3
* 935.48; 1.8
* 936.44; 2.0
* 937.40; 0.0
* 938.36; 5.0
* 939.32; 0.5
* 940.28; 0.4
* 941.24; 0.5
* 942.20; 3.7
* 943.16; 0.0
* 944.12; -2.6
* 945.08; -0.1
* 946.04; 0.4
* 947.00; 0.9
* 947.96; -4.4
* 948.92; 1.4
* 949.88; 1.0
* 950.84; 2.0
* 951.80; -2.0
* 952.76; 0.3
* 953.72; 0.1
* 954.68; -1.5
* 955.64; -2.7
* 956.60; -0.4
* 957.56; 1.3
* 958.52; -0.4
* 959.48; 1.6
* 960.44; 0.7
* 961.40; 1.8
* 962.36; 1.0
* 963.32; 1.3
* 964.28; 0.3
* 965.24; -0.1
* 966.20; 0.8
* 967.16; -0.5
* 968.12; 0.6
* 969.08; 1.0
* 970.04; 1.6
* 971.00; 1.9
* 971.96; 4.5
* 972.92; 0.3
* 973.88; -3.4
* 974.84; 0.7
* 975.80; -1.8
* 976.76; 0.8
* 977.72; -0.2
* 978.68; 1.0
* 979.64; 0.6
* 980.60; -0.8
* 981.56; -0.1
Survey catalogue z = 0.70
